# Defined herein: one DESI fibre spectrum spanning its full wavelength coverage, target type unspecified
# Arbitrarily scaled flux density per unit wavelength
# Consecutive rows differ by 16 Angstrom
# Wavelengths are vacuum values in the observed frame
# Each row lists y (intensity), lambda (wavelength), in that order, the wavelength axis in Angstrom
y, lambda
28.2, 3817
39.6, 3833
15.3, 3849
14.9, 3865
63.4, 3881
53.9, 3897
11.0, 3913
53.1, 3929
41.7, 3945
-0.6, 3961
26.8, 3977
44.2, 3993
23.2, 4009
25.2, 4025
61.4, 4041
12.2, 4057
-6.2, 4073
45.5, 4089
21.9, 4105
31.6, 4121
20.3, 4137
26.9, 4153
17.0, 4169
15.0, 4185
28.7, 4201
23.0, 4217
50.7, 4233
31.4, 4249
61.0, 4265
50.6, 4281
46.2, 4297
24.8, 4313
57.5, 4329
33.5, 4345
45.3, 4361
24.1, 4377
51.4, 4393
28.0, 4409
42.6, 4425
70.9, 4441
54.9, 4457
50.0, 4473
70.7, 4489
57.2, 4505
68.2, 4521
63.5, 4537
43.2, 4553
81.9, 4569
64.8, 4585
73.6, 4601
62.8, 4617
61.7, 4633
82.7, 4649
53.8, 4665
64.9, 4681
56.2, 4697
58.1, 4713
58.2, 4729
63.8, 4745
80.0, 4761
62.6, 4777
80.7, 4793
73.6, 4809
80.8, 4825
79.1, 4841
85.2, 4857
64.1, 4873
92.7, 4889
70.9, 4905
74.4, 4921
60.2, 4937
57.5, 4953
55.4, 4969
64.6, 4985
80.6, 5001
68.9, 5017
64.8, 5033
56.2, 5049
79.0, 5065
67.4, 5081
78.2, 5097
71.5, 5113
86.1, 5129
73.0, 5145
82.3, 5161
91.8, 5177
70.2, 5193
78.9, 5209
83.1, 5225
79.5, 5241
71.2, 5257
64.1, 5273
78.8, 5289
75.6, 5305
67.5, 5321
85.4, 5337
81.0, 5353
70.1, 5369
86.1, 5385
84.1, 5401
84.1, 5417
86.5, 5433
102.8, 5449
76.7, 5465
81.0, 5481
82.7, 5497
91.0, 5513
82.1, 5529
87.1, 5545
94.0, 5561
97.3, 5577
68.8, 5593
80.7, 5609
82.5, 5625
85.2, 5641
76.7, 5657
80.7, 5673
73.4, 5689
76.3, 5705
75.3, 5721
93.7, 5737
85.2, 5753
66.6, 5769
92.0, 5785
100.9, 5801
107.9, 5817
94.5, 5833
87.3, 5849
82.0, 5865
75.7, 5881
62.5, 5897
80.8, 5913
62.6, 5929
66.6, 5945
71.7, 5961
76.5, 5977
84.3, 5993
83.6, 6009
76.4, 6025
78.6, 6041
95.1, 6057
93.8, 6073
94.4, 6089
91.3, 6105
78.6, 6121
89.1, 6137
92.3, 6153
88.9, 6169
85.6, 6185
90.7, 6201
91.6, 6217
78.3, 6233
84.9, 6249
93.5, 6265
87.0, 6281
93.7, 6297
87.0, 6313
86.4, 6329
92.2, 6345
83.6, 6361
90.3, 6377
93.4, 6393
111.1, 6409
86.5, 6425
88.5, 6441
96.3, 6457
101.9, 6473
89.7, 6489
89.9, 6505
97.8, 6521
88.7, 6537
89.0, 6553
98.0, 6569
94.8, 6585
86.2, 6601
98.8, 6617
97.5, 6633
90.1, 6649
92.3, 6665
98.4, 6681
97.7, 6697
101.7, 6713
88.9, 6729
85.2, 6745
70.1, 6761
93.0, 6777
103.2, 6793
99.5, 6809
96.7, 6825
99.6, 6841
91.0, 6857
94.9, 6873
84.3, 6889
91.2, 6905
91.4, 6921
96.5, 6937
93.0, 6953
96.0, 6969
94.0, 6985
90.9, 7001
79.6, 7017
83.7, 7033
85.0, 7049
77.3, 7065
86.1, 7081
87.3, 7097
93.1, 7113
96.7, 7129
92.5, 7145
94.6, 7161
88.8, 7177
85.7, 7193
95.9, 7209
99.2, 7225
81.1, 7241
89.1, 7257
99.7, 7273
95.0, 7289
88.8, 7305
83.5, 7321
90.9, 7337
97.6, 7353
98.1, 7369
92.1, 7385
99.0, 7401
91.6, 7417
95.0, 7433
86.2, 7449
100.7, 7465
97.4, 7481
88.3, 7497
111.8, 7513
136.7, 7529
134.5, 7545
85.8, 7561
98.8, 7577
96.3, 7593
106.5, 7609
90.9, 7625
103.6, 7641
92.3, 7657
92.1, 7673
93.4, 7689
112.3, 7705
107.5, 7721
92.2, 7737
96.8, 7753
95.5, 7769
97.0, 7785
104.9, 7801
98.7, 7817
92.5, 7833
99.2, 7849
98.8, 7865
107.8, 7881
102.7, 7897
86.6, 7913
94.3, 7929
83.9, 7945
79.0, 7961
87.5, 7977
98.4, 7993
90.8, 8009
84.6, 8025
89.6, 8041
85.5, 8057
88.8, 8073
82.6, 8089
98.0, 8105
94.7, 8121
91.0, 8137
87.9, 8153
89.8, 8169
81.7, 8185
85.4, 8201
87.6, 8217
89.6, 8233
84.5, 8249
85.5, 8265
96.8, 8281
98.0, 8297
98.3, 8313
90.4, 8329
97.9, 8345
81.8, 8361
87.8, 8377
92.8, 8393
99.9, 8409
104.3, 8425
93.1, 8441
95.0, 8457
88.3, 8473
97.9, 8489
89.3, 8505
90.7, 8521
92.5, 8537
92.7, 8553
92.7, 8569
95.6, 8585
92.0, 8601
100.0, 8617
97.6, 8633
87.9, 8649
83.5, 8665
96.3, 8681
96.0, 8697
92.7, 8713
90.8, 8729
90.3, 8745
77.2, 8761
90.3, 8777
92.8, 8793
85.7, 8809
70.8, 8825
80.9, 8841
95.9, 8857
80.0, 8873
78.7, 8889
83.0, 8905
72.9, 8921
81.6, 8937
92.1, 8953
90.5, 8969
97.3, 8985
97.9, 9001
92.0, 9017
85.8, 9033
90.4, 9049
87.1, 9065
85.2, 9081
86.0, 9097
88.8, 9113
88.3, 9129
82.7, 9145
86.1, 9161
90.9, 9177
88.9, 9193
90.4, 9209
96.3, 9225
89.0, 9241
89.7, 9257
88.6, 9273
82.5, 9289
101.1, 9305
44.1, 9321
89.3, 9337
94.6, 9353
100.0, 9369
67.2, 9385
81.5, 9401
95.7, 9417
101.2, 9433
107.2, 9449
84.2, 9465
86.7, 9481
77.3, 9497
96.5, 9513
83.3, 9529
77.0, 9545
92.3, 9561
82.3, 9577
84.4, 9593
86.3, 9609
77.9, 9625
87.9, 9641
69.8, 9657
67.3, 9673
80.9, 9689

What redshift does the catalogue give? 0.146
